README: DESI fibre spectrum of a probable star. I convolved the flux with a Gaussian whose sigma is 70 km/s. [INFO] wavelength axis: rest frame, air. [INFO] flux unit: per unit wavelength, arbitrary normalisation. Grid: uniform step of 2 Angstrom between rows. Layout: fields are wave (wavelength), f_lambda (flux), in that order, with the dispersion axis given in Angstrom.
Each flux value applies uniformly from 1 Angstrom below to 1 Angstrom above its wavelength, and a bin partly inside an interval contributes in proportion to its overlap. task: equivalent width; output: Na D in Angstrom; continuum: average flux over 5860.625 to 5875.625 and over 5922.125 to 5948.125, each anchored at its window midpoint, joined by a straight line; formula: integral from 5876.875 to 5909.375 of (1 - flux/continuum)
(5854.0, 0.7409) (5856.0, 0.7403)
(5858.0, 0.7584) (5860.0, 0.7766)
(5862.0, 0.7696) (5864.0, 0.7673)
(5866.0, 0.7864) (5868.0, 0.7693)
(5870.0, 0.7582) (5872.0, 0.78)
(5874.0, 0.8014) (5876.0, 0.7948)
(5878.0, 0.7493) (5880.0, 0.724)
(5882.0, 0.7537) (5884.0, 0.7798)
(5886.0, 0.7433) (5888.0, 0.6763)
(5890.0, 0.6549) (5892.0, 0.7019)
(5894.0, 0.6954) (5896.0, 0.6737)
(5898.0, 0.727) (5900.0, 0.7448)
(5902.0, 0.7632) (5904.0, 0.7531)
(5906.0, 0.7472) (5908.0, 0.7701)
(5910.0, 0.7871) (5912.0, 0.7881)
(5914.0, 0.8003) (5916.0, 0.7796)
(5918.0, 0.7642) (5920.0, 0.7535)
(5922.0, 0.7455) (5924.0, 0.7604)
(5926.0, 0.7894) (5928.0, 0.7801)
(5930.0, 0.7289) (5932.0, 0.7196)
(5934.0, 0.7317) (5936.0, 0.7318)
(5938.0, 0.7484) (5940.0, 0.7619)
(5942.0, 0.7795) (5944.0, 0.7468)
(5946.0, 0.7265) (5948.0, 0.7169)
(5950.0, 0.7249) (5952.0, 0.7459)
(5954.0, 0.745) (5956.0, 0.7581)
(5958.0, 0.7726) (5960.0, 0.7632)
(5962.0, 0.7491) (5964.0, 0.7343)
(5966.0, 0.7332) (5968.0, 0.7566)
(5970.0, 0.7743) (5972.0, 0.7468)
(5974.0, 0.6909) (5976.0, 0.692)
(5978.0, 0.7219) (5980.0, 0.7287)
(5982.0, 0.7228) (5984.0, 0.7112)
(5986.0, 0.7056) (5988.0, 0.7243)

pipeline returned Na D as 1.6 Angstrom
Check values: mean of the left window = 0.777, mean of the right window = 0.749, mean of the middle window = 0.73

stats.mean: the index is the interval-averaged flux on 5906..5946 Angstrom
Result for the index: 0.76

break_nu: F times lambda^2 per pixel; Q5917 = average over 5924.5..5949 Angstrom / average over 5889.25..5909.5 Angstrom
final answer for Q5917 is 1.0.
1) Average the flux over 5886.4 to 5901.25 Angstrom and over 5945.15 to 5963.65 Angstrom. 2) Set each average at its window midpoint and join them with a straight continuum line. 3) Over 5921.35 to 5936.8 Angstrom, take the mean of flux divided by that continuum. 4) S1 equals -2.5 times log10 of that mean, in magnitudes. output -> -0.034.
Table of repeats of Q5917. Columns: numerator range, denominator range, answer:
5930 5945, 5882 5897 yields 1.07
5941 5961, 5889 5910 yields 1.05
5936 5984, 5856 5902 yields 1.02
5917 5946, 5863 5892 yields 1.02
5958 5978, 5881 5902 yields 1.06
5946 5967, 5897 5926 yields 0.99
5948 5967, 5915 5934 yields 1.00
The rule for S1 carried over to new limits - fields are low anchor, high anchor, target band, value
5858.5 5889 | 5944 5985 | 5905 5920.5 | -0.03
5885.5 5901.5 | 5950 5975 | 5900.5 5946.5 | -0.06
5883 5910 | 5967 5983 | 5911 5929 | -0.07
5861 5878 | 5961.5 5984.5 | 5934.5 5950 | 0.00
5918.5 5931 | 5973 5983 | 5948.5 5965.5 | -0.03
